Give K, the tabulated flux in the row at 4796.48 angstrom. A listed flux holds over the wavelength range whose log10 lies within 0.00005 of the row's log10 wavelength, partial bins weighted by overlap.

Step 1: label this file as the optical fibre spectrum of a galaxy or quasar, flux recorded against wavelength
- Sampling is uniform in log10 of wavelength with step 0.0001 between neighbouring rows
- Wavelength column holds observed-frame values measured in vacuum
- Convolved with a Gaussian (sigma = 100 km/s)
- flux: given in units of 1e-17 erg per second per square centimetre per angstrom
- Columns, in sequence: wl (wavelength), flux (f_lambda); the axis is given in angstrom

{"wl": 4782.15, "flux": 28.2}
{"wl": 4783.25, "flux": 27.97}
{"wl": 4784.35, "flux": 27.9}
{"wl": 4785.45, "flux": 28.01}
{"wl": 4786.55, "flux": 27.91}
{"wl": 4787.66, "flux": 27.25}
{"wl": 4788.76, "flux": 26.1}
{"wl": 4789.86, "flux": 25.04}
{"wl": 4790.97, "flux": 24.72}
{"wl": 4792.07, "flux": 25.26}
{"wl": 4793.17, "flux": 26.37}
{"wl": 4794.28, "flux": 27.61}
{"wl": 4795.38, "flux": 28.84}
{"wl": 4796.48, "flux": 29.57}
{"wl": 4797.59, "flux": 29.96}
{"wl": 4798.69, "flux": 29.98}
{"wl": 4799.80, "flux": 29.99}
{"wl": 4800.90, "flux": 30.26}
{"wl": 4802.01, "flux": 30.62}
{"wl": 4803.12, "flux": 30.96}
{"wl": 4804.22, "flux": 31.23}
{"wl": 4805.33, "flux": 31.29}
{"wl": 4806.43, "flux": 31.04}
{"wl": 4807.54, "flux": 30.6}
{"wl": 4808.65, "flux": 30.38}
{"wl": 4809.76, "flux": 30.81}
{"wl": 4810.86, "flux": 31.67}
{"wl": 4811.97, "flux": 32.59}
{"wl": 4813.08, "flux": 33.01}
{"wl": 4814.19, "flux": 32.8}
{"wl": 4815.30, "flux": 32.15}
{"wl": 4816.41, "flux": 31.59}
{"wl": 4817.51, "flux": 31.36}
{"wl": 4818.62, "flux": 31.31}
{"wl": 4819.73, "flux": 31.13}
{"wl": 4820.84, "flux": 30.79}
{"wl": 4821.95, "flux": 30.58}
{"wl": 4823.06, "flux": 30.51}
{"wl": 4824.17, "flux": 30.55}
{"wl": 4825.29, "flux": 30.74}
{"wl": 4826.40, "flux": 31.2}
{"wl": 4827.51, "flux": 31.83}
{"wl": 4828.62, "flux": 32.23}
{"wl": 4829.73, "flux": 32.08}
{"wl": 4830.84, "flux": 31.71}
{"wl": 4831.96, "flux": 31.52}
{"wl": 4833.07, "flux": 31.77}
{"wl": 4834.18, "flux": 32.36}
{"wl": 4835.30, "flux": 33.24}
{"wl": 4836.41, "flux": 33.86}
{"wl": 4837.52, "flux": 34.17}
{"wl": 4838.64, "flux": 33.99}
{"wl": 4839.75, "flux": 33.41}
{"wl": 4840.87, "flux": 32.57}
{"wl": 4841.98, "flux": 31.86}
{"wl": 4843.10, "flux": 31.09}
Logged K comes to 29.57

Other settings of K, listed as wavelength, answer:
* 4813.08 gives 33.01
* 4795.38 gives 28.84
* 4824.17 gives 30.55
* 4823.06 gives 30.51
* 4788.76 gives 26.1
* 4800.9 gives 30.26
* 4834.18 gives 32.36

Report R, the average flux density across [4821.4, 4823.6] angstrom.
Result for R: 30.6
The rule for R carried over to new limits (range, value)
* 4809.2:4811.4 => 31.3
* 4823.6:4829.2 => 31.3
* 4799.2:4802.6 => 30.2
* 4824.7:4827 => 30.9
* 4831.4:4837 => 32.6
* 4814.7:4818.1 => 31.8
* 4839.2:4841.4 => 32.9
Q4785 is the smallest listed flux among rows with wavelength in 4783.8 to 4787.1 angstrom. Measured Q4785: 27.9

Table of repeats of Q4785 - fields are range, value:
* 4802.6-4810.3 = 30.38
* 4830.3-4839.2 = 31.52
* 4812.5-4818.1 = 31.36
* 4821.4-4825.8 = 30.51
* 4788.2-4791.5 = 24.72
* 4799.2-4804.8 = 29.99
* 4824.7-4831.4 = 30.74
